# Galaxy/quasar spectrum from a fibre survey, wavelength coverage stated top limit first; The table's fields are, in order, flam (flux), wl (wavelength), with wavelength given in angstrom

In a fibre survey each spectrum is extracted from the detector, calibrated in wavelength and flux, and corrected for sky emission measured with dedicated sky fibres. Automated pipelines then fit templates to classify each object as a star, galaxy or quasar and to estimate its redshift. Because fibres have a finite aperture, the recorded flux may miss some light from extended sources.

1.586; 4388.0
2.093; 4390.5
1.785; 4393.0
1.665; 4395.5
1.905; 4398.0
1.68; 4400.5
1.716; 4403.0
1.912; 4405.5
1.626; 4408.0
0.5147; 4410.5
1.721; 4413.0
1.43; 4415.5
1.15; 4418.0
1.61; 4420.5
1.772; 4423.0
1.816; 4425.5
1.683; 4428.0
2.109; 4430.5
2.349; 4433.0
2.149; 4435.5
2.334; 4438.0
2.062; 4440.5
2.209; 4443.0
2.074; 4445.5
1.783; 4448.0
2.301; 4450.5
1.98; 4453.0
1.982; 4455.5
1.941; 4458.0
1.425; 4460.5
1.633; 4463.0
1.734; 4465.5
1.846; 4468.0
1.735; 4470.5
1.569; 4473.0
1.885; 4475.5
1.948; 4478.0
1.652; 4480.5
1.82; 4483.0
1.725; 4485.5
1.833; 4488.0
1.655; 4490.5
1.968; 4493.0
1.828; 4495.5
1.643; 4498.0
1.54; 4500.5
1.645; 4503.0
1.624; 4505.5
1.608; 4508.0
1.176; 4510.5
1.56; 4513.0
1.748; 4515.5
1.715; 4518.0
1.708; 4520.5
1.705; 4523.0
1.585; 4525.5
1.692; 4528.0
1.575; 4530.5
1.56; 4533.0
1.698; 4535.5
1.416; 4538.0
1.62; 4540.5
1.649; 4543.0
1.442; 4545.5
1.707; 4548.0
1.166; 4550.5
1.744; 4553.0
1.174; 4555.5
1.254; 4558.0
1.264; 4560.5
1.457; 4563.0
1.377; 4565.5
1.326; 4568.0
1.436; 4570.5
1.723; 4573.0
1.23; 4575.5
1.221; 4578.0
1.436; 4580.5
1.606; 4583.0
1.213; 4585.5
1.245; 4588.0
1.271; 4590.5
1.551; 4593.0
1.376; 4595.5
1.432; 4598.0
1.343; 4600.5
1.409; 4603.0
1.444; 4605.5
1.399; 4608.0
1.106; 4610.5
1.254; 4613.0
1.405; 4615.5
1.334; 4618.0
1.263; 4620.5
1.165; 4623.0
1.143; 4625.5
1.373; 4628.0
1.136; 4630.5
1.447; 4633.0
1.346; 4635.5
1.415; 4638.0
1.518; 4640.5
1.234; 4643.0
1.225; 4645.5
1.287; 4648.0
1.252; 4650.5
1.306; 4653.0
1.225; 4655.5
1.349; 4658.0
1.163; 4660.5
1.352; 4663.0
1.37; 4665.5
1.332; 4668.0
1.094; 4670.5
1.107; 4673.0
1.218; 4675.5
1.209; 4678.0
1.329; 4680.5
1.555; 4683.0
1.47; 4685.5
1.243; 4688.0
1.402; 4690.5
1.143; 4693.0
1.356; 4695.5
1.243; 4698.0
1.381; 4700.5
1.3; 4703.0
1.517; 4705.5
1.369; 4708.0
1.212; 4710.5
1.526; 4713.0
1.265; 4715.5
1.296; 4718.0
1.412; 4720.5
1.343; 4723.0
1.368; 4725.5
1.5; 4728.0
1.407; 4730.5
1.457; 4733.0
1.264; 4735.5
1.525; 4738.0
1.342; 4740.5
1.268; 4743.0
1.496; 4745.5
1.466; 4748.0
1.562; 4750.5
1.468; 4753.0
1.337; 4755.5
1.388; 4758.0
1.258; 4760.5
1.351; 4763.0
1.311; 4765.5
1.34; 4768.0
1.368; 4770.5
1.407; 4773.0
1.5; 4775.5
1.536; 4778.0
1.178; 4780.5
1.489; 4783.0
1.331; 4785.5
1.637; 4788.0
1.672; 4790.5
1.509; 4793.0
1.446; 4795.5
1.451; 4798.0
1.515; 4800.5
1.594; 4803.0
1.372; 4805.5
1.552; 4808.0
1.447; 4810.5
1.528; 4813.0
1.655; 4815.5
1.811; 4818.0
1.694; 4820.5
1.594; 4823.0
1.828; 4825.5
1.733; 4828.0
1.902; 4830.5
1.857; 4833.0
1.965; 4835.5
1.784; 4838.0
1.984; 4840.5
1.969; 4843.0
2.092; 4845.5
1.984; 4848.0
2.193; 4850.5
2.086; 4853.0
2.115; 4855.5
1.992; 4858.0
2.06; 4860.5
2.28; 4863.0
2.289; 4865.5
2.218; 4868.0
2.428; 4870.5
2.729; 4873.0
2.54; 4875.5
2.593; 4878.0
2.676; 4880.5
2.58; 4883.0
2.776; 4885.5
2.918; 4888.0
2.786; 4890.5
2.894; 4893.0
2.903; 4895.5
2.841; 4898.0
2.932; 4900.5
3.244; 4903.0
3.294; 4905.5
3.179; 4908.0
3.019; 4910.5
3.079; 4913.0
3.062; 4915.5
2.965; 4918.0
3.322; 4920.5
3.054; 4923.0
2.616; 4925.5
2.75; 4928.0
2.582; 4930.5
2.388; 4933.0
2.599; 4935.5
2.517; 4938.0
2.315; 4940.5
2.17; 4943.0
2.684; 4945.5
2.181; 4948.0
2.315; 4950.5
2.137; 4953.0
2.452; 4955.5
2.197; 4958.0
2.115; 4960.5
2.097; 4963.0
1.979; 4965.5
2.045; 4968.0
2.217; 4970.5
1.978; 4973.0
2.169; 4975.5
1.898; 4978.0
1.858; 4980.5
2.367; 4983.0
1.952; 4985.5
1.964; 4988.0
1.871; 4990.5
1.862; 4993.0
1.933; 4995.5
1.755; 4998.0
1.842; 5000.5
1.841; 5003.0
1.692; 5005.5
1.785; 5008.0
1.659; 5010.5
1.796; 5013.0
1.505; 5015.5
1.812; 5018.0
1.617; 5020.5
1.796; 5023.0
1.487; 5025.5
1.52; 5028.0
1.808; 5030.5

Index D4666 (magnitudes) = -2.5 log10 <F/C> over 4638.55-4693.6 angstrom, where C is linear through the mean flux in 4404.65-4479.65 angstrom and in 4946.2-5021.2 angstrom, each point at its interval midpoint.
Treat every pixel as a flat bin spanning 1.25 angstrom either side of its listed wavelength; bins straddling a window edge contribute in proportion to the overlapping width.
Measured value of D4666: 0.40 mag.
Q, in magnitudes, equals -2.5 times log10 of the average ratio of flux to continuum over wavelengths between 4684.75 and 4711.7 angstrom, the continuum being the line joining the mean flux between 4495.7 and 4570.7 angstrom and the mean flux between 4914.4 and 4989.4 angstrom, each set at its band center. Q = 0.37 mag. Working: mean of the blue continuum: 1.53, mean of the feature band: 1.33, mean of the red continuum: 2.36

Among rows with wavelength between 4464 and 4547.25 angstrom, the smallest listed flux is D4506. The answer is 1.176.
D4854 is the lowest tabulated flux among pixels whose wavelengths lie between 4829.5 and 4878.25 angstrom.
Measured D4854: 1.784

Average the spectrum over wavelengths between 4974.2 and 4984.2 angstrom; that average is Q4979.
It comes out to 2.07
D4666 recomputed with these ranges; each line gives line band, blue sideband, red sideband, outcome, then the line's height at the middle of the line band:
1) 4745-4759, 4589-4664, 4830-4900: 0.27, 1.86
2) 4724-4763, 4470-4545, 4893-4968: 0.49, 2.21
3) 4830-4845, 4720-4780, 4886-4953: 0.10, 2.11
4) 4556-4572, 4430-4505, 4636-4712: 0.19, 1.61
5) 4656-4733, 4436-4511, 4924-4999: 0.44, 1.99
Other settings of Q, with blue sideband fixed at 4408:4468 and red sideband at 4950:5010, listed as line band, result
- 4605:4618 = 0.38 mag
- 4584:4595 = 0.37 mag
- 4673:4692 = 0.39 mag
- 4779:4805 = 0.29 mag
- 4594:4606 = 0.31 mag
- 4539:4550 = 0.18 mag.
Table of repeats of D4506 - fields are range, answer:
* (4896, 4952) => 2.17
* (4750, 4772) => 1.258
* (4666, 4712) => 1.094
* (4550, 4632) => 1.106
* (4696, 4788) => 1.178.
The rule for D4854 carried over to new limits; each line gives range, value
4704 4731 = 1.212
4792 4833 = 1.372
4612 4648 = 1.136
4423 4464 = 1.425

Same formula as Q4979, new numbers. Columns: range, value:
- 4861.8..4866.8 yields 2.28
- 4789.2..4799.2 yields 1.52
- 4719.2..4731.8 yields 1.41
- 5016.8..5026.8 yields 1.68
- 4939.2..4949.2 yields 2.34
